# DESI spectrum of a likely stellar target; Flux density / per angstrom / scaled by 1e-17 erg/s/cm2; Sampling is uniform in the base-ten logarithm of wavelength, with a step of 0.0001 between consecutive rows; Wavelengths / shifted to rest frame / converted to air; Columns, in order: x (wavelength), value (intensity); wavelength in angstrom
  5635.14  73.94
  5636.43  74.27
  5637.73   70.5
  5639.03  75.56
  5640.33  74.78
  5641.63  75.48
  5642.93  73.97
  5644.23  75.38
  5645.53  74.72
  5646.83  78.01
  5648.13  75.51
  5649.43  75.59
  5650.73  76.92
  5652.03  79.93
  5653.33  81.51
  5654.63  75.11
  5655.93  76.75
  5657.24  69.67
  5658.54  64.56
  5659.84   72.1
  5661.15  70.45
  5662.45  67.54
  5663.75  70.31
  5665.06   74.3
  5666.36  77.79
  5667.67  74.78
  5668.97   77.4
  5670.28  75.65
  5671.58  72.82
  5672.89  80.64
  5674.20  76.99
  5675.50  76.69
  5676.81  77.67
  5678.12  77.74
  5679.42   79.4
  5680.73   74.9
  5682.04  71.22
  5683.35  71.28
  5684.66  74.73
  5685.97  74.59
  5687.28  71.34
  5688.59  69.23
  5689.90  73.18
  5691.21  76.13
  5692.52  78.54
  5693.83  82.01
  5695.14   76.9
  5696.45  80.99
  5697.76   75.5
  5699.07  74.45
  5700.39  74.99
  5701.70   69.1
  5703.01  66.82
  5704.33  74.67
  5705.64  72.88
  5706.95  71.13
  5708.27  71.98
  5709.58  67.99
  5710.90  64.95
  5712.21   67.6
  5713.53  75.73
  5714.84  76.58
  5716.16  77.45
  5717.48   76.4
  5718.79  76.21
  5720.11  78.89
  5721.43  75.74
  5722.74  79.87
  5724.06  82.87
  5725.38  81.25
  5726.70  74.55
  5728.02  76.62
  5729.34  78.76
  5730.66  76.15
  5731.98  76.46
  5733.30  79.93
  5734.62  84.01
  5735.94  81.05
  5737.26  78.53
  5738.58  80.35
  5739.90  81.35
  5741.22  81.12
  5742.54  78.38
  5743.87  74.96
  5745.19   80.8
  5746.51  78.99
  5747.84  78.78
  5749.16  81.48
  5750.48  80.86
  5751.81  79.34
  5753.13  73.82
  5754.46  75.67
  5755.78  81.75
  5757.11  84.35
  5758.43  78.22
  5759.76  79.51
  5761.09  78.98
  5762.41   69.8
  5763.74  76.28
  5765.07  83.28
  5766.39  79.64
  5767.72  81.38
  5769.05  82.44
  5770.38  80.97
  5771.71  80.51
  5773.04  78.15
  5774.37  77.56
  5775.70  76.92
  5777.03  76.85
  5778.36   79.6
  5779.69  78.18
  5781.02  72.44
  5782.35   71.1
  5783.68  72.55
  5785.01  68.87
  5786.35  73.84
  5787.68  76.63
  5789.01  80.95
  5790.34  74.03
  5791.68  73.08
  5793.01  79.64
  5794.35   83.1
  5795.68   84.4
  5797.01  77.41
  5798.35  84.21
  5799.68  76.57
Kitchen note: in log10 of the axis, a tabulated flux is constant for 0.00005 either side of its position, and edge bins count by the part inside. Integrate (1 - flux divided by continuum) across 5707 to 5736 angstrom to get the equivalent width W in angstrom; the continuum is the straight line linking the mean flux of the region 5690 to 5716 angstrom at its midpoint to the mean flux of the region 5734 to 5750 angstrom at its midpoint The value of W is 0.2 angstrom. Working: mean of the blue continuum 73.7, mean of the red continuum 80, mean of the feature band 76.2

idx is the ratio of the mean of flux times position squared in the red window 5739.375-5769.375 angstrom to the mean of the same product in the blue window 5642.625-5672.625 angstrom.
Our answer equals 1.1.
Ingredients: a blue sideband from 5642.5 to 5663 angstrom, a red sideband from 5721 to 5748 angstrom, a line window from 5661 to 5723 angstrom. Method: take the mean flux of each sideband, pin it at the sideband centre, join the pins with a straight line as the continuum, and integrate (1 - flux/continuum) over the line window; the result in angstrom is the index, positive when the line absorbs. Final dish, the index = 1.7 angstrom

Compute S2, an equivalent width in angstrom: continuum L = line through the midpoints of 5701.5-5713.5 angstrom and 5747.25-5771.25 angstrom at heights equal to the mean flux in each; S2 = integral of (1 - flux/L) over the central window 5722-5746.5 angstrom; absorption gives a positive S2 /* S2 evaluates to -1.5 angstrom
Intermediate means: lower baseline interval 70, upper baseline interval 79.3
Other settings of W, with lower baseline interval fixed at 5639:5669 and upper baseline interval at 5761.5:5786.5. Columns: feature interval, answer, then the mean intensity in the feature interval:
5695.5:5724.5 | 0.5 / 74.2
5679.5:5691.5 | 0.3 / 73.1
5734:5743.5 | -0.5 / 80.5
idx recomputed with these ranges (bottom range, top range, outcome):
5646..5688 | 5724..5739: 1.08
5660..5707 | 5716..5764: 1.08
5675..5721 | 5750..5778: 1.09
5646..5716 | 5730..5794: 1.08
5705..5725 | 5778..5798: 1.05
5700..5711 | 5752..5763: 1.12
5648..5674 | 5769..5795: 1.07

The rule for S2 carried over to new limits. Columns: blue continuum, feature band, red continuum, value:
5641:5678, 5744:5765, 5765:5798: -0.41 angstrom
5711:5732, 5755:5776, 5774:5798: -0.76 angstrom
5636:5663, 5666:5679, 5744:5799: -0.33 angstrom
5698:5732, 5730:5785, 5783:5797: -1.94 angstrom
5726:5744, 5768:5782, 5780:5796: -0.32 angstrom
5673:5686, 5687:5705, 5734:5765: 0.45 angstrom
